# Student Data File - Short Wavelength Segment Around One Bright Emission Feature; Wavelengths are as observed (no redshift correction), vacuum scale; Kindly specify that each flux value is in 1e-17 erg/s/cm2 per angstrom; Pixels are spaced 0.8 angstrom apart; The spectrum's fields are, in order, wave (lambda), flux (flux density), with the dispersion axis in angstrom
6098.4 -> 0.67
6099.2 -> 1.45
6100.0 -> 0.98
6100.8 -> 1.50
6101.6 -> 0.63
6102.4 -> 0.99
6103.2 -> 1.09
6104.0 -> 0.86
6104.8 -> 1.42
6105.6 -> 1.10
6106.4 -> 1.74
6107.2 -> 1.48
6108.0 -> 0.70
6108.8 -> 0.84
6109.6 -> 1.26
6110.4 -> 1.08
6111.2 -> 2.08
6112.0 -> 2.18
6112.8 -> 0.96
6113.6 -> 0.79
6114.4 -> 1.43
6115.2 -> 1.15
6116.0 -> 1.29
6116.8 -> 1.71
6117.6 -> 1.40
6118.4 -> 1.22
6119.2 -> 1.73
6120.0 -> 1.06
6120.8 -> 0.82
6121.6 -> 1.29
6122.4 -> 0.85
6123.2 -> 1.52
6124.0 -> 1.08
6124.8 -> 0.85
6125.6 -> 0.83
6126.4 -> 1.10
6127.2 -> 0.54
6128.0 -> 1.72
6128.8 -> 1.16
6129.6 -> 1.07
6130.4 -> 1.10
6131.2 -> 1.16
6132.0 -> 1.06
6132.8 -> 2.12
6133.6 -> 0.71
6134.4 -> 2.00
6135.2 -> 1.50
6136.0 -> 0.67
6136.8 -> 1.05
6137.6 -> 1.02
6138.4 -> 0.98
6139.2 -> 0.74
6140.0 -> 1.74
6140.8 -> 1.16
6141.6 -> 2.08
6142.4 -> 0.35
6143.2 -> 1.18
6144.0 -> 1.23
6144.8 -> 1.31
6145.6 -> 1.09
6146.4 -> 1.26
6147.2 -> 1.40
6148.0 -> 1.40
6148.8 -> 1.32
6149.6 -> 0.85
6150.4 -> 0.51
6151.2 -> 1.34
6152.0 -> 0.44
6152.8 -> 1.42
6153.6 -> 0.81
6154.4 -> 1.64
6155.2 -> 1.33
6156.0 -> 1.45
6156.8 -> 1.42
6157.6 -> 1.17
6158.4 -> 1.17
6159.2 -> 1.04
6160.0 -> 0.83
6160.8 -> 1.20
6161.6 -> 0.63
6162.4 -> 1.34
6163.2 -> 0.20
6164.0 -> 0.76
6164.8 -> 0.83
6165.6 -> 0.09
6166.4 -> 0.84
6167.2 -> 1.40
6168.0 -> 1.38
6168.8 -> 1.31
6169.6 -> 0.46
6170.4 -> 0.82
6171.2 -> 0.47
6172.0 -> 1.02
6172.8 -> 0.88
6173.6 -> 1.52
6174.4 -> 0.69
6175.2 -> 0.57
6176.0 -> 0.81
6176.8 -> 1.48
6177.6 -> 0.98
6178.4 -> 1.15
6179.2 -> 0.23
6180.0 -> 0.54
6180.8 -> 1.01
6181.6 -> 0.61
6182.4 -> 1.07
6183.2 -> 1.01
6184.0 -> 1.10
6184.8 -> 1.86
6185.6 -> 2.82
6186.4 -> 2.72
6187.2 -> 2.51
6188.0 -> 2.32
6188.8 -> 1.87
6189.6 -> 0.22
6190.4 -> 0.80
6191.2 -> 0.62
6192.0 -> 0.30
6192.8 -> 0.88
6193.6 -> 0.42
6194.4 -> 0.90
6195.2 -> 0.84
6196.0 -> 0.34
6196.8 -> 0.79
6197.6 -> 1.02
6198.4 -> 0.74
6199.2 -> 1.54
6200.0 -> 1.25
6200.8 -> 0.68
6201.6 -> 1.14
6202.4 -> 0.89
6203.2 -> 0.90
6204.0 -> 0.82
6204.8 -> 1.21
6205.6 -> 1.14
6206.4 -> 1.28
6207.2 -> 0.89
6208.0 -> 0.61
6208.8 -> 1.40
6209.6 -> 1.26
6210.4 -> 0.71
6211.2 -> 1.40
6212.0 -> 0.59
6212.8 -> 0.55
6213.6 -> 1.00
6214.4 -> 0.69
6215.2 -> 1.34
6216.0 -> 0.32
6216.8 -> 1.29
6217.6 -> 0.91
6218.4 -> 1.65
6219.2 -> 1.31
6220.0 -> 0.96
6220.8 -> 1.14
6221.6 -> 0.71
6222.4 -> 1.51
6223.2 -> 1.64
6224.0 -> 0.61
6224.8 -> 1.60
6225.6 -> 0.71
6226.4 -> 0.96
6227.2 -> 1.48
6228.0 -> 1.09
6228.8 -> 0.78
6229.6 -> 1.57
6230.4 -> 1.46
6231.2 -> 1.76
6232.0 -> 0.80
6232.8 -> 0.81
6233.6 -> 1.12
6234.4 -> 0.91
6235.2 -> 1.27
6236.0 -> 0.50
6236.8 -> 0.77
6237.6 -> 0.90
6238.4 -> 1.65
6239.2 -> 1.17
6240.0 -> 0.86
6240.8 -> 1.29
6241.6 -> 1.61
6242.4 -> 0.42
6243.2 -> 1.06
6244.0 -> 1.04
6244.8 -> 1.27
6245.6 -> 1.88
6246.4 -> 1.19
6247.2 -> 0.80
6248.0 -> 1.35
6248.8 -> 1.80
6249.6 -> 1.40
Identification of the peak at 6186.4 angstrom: Hbeta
